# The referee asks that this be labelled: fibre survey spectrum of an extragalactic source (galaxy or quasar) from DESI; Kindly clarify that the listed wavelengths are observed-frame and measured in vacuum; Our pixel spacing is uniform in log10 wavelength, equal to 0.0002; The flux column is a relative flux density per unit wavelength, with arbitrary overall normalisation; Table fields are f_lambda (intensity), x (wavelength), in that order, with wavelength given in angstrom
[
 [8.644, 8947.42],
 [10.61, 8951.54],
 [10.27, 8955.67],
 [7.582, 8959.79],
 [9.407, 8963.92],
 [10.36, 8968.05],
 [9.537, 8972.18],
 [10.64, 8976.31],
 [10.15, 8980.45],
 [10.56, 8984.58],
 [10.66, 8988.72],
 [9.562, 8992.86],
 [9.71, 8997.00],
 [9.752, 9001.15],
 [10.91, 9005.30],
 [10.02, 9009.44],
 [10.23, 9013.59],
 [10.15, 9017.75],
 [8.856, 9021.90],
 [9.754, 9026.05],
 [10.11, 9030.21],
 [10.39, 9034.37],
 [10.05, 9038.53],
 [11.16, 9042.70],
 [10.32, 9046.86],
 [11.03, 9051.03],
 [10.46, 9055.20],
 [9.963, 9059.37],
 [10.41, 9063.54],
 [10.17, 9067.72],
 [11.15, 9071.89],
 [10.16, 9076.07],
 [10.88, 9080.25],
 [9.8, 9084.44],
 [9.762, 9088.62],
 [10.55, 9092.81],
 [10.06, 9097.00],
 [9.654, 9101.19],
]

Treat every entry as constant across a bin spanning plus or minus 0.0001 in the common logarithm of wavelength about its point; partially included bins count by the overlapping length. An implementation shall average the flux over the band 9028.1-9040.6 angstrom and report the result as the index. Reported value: 10.2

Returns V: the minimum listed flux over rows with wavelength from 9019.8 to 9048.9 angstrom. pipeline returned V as 8.856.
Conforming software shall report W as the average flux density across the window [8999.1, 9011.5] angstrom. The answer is 10.2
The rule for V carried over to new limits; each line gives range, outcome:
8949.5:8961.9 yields 7.582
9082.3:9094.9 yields 9.762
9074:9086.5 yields 9.8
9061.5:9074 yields 10.17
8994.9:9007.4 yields 9.71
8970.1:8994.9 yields 9.537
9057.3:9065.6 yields 9.963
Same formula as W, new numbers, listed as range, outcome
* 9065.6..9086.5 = 10.4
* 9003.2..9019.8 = 10.3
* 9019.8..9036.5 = 9.78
